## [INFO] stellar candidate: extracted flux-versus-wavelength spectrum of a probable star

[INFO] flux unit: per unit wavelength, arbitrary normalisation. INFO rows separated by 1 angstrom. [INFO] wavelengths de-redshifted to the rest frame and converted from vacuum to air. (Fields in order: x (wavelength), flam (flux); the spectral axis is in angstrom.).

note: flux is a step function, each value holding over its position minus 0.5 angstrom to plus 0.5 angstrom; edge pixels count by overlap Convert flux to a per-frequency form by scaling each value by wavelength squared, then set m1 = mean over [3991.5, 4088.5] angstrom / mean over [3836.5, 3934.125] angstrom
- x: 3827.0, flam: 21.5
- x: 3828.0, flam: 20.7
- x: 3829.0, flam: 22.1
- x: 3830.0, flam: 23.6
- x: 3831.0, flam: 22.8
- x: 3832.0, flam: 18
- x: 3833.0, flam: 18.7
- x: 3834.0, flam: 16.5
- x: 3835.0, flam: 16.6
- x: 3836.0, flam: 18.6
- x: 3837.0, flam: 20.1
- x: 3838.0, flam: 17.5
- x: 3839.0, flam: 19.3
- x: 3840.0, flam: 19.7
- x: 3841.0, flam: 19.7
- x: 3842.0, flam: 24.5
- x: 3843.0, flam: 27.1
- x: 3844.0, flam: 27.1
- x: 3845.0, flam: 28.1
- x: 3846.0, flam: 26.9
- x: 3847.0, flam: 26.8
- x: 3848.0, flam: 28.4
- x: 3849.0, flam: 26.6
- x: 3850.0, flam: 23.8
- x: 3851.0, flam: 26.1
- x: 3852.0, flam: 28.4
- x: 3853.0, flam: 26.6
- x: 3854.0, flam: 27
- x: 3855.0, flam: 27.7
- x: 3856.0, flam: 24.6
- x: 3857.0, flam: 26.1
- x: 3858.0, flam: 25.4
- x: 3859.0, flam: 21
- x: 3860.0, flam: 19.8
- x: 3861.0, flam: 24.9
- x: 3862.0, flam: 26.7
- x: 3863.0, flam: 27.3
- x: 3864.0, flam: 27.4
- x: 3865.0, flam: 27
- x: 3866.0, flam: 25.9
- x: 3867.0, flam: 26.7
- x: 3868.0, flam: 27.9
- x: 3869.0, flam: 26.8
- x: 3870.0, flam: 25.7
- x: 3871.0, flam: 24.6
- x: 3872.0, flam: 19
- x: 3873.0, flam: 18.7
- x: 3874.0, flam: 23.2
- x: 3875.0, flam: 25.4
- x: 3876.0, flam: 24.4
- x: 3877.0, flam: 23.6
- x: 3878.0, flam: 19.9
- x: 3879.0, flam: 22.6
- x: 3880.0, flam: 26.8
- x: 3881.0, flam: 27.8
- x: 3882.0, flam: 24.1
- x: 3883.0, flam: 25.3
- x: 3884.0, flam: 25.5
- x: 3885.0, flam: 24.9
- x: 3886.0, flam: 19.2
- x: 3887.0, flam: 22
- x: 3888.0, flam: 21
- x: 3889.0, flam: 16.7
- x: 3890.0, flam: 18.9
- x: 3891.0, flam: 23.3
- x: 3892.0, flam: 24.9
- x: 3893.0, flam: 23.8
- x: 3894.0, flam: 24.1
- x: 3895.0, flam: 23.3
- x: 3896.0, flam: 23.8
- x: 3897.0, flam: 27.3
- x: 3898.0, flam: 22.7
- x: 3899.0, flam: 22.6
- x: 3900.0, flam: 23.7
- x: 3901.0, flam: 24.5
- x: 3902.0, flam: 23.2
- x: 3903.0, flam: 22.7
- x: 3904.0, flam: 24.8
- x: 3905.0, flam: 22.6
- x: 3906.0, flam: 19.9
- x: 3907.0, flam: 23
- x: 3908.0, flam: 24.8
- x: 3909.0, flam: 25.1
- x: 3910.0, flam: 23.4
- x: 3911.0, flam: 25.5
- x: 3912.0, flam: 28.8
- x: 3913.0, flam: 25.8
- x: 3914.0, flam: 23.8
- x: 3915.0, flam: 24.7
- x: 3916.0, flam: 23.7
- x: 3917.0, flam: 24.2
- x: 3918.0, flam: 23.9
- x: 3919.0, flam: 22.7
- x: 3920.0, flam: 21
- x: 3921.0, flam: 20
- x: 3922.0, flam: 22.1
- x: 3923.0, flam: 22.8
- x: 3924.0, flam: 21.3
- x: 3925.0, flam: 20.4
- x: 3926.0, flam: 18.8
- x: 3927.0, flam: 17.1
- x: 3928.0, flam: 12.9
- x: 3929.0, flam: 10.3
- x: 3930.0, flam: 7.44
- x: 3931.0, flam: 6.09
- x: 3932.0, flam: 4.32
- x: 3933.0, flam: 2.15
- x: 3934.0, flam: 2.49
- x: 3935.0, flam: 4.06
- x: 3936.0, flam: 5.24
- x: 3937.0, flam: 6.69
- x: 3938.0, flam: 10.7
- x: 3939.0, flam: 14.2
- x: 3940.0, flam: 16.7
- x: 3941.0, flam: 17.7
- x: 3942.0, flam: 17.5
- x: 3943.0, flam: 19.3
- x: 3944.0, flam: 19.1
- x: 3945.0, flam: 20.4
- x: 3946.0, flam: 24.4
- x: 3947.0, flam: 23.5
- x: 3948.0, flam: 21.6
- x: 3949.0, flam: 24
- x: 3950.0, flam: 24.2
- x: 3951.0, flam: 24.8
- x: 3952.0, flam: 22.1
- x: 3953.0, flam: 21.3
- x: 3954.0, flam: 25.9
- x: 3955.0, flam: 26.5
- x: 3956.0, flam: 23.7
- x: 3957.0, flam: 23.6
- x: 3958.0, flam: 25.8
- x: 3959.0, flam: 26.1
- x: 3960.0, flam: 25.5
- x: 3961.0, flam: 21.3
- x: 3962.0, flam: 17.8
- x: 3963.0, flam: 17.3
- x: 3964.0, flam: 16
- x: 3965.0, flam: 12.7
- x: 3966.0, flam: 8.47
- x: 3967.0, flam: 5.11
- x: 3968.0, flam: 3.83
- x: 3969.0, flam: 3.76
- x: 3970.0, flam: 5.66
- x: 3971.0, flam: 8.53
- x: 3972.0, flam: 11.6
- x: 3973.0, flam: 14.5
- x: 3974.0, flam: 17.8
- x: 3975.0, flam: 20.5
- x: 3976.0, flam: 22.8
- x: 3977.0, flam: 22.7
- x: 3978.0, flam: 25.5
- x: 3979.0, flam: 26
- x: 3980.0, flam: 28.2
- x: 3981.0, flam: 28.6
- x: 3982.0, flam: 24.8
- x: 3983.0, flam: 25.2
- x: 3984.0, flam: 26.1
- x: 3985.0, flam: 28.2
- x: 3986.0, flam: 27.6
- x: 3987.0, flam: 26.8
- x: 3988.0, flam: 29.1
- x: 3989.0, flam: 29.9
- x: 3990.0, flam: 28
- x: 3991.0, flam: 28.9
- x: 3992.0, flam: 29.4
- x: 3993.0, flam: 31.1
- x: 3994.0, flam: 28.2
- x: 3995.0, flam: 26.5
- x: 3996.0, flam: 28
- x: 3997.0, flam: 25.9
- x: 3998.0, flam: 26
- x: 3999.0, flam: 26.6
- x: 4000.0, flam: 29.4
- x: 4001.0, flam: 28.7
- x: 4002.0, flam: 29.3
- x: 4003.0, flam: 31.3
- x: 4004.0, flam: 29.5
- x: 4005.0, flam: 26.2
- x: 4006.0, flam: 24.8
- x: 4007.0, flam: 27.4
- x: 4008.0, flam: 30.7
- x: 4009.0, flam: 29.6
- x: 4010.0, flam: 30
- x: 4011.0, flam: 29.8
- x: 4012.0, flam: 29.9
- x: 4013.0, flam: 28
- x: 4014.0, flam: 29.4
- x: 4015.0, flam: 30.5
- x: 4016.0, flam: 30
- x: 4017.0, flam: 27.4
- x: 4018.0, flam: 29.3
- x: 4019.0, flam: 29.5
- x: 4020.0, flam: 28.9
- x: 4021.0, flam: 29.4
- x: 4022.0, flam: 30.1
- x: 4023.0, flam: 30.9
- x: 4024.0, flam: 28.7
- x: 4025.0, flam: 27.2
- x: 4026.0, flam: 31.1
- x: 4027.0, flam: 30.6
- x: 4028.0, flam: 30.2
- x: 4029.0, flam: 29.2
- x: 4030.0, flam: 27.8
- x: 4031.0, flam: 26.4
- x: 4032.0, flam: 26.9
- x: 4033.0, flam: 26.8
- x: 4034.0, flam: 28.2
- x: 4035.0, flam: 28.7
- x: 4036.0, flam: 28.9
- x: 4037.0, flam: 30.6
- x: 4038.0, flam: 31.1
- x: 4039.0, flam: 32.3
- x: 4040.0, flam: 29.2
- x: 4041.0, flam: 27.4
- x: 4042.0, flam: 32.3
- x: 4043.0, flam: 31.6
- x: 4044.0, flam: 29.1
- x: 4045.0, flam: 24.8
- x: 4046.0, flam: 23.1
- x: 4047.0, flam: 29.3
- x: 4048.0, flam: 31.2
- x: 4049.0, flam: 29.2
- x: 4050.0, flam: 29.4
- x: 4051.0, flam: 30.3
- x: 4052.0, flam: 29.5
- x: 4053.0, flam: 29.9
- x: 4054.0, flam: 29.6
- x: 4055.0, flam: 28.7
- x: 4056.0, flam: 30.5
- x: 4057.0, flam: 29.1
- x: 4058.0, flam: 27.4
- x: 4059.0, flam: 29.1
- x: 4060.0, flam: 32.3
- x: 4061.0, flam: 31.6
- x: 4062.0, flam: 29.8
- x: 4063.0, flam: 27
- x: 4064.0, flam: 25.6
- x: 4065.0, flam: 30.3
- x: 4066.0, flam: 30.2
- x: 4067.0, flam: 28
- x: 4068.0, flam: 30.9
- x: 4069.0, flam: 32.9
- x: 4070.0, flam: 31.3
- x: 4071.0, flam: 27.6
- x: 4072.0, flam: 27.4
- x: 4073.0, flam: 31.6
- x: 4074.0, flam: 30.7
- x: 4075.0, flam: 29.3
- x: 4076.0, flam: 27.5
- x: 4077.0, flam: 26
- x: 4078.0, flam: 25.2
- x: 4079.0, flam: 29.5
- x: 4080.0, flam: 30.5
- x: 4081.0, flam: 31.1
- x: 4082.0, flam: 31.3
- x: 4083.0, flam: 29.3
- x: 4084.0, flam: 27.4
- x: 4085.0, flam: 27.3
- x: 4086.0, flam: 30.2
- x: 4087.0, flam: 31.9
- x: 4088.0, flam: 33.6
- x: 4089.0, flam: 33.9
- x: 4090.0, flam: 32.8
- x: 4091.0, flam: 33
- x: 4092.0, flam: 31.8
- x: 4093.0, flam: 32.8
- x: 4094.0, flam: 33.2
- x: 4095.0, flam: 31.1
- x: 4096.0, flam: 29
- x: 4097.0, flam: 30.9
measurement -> 1.4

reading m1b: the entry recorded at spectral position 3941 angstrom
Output 17.7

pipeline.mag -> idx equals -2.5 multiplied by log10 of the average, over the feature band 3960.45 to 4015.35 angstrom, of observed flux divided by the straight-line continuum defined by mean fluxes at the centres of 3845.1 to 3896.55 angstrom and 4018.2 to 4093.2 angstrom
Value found 0.18 mag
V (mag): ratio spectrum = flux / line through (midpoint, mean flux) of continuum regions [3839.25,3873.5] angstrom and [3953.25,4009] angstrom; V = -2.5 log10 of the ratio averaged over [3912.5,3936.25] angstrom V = 0.43 mag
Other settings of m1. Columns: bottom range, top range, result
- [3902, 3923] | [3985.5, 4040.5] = 1.29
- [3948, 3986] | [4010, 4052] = 1.50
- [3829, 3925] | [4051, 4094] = 1.40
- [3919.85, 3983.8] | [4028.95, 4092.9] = 1.79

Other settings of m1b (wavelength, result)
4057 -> 29.1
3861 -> 24.9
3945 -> 20.4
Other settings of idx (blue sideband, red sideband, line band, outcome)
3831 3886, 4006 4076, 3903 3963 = 0.32 mag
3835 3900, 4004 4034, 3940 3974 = 0.42 mag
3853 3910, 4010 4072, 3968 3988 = 0.31 mag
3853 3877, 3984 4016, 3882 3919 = 0.10 mag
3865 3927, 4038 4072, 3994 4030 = -0.04 mag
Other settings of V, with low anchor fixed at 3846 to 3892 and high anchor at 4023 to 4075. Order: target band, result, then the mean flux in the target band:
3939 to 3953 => 0.259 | 20.9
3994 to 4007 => 0.012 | 27.7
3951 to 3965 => 0.204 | 22.3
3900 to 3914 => 0.061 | 24.1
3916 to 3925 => 0.165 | 22.2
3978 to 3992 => 0.004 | 27.5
